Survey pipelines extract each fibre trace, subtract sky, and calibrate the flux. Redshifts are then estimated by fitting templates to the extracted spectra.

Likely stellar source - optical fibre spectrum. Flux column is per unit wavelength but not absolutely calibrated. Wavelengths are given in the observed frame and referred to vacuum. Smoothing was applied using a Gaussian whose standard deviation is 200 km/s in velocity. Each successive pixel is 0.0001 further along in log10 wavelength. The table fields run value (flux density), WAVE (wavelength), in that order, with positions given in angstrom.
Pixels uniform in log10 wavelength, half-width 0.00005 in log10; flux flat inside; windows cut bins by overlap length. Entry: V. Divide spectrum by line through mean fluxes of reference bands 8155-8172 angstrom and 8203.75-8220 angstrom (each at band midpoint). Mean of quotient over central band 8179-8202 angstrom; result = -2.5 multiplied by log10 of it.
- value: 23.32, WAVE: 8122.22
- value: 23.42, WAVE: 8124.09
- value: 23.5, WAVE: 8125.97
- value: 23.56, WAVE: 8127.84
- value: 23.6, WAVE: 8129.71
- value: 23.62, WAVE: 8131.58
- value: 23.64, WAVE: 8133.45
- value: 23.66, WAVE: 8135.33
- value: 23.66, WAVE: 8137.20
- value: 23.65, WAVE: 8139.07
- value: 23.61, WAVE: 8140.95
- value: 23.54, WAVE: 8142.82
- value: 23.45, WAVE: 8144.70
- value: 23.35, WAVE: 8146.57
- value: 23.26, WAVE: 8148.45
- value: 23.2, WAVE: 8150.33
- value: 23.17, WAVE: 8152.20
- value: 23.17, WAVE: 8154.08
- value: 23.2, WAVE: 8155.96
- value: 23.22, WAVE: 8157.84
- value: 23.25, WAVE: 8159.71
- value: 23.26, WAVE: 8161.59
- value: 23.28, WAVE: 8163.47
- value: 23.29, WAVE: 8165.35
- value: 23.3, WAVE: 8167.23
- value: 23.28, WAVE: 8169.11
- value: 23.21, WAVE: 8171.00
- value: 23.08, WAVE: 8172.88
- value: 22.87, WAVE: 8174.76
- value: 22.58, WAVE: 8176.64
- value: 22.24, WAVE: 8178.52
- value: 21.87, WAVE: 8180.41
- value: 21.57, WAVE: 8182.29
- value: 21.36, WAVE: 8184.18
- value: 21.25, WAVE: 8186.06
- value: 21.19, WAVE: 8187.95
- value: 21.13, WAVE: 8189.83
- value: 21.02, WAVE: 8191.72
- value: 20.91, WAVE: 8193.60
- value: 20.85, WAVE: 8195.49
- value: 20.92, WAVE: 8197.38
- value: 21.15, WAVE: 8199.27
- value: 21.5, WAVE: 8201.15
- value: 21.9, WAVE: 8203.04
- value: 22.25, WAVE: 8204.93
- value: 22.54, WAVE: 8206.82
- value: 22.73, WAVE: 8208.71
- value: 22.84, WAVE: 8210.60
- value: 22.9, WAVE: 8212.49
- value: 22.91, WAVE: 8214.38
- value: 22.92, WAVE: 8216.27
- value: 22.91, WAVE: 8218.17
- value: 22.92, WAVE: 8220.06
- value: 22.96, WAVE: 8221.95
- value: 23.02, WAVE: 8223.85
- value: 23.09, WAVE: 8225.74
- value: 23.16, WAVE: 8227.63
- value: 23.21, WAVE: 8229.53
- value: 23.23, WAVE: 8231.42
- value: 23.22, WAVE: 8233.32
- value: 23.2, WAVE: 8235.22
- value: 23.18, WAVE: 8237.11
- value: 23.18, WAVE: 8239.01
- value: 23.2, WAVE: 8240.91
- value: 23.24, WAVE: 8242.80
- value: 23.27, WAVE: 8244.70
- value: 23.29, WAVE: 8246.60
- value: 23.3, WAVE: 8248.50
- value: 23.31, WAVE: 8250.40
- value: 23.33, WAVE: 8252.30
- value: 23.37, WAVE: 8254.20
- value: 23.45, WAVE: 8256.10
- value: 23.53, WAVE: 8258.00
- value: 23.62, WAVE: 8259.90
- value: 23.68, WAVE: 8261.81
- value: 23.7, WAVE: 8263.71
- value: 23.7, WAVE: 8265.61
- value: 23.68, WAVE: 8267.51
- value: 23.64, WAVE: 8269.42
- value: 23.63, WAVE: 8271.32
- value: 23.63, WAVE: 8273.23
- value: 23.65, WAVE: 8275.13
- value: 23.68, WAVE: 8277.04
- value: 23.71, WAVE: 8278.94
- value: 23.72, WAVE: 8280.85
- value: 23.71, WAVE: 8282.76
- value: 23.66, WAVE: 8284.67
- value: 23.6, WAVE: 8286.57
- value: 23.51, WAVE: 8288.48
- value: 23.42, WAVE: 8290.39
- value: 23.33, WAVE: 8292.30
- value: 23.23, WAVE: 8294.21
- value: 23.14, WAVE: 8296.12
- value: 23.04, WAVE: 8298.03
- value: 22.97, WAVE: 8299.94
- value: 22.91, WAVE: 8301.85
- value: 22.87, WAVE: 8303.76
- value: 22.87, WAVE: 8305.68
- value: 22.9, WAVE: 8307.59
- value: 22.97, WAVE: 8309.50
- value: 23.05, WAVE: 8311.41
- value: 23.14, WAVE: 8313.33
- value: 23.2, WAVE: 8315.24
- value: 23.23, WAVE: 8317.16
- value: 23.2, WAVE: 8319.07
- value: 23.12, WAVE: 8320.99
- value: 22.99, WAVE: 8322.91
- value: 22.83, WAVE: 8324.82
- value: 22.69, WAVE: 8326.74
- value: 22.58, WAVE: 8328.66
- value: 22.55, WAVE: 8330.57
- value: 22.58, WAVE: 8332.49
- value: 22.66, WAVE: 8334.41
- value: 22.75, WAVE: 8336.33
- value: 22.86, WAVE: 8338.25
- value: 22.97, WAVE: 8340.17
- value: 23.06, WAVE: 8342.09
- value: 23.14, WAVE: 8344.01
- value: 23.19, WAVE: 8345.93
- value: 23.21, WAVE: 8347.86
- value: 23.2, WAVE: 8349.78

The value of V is 0.08 mag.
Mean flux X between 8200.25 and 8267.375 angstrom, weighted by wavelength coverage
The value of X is 23.1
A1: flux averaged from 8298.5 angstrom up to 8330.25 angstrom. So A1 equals 23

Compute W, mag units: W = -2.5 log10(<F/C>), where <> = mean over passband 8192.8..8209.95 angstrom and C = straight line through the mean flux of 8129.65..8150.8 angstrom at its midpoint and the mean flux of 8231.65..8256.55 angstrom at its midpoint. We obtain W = 0.082 mag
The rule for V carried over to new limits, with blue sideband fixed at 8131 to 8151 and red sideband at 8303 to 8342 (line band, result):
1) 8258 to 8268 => -0.026 mag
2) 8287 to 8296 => -0.016 mag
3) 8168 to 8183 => 0.037 mag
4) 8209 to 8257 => 0.003 mag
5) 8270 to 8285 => -0.029 mag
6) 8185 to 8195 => 0.110 mag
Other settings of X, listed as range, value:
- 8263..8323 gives 23.3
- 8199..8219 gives 22.5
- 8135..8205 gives 22.5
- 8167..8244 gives 22.4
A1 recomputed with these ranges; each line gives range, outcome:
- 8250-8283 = 23.6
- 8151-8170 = 23.3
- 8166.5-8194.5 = 22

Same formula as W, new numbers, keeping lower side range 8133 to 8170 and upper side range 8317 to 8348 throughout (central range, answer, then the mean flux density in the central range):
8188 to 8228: 0.050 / 22.2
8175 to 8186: 0.065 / 21.9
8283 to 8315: -0.009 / 23.2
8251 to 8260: -0.016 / 23.4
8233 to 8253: -0.005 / 23.2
